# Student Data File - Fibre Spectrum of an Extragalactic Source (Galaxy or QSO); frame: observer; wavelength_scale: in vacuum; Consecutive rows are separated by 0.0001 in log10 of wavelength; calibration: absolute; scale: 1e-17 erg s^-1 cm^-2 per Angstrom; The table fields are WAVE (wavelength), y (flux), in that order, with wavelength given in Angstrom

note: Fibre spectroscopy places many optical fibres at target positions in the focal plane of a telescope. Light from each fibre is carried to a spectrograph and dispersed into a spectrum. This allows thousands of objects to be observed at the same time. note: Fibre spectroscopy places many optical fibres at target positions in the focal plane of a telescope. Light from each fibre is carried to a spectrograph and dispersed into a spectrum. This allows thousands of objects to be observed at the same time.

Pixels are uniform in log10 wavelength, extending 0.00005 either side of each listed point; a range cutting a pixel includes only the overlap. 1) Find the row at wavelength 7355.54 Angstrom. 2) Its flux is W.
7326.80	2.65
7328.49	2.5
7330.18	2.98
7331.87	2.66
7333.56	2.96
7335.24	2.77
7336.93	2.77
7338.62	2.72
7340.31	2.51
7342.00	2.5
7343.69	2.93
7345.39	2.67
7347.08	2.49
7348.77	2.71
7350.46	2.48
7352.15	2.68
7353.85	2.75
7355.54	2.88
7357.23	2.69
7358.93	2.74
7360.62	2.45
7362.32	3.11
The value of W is 2.88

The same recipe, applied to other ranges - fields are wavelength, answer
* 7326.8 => 2.65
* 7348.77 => 2.71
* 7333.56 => 2.96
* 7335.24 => 2.77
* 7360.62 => 2.45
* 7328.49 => 2.5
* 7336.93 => 2.77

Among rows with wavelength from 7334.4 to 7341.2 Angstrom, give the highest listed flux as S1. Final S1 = 2.77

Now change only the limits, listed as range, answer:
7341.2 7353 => 2.93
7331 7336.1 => 2.96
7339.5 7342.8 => 2.51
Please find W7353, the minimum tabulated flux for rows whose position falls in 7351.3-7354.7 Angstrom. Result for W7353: 2.68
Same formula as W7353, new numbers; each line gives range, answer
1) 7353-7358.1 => 2.69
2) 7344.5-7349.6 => 2.49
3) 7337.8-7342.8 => 2.5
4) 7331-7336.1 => 2.66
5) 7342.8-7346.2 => 2.67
